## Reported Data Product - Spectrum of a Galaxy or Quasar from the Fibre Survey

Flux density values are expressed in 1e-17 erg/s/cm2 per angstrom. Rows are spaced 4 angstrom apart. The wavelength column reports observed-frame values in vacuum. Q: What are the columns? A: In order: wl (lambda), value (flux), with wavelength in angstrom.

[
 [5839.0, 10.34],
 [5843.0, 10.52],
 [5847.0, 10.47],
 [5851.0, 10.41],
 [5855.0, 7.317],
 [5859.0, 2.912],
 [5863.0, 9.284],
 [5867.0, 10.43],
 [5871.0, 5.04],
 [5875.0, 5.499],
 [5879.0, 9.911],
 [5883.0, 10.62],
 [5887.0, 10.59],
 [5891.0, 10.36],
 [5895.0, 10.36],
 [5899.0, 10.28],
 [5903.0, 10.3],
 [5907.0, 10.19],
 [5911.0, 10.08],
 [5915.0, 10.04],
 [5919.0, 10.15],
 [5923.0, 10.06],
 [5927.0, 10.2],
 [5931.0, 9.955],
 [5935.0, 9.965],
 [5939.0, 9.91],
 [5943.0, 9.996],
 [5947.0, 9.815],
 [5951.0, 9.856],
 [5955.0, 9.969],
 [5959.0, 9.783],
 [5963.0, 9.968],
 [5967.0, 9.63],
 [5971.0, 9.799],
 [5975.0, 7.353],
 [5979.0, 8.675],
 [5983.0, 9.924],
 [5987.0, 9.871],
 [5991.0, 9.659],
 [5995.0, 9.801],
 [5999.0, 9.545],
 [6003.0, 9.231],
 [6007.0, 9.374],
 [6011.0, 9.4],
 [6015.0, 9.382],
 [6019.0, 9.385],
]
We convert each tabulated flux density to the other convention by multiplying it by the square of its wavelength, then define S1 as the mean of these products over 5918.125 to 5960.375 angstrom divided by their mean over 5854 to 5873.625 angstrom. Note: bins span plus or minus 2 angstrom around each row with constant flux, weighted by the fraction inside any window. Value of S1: 1.47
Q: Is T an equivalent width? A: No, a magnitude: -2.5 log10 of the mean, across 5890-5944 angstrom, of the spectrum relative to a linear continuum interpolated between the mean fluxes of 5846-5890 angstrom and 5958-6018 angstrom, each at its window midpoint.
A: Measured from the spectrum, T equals -0.15 mag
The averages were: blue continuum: 8.41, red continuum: 9.42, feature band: 10.1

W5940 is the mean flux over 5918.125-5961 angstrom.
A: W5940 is 9.96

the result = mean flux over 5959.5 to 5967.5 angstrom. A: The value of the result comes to 9.83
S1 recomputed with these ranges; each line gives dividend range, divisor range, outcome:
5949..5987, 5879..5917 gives 0.94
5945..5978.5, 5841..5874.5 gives 1.20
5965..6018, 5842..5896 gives 1.11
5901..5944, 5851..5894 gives 1.23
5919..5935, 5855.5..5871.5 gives 1.44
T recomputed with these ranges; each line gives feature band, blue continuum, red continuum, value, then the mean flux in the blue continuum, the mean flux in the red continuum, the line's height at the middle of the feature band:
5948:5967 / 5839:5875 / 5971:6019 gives -0.10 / 8.26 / 9.32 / 9.03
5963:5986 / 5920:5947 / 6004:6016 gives 0.06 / 10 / 9.37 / 9.67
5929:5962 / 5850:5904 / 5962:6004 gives -0.08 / 8.75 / 9.4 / 9.17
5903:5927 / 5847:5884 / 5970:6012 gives -0.19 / 8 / 9.32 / 8.52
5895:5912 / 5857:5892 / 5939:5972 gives -0.16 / 8.23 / 9.86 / 8.82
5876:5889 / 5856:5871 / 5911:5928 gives -0.22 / 7.19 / 10.1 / 8.18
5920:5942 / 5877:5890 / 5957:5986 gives -0.02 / 10.4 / 9.32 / 9.81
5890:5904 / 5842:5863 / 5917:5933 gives -0.10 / 8.31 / 10.1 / 9.4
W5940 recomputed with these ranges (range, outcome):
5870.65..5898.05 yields 9.2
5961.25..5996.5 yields 9.4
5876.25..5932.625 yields 10.2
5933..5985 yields 9.59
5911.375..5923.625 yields 10.1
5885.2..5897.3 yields 10.4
